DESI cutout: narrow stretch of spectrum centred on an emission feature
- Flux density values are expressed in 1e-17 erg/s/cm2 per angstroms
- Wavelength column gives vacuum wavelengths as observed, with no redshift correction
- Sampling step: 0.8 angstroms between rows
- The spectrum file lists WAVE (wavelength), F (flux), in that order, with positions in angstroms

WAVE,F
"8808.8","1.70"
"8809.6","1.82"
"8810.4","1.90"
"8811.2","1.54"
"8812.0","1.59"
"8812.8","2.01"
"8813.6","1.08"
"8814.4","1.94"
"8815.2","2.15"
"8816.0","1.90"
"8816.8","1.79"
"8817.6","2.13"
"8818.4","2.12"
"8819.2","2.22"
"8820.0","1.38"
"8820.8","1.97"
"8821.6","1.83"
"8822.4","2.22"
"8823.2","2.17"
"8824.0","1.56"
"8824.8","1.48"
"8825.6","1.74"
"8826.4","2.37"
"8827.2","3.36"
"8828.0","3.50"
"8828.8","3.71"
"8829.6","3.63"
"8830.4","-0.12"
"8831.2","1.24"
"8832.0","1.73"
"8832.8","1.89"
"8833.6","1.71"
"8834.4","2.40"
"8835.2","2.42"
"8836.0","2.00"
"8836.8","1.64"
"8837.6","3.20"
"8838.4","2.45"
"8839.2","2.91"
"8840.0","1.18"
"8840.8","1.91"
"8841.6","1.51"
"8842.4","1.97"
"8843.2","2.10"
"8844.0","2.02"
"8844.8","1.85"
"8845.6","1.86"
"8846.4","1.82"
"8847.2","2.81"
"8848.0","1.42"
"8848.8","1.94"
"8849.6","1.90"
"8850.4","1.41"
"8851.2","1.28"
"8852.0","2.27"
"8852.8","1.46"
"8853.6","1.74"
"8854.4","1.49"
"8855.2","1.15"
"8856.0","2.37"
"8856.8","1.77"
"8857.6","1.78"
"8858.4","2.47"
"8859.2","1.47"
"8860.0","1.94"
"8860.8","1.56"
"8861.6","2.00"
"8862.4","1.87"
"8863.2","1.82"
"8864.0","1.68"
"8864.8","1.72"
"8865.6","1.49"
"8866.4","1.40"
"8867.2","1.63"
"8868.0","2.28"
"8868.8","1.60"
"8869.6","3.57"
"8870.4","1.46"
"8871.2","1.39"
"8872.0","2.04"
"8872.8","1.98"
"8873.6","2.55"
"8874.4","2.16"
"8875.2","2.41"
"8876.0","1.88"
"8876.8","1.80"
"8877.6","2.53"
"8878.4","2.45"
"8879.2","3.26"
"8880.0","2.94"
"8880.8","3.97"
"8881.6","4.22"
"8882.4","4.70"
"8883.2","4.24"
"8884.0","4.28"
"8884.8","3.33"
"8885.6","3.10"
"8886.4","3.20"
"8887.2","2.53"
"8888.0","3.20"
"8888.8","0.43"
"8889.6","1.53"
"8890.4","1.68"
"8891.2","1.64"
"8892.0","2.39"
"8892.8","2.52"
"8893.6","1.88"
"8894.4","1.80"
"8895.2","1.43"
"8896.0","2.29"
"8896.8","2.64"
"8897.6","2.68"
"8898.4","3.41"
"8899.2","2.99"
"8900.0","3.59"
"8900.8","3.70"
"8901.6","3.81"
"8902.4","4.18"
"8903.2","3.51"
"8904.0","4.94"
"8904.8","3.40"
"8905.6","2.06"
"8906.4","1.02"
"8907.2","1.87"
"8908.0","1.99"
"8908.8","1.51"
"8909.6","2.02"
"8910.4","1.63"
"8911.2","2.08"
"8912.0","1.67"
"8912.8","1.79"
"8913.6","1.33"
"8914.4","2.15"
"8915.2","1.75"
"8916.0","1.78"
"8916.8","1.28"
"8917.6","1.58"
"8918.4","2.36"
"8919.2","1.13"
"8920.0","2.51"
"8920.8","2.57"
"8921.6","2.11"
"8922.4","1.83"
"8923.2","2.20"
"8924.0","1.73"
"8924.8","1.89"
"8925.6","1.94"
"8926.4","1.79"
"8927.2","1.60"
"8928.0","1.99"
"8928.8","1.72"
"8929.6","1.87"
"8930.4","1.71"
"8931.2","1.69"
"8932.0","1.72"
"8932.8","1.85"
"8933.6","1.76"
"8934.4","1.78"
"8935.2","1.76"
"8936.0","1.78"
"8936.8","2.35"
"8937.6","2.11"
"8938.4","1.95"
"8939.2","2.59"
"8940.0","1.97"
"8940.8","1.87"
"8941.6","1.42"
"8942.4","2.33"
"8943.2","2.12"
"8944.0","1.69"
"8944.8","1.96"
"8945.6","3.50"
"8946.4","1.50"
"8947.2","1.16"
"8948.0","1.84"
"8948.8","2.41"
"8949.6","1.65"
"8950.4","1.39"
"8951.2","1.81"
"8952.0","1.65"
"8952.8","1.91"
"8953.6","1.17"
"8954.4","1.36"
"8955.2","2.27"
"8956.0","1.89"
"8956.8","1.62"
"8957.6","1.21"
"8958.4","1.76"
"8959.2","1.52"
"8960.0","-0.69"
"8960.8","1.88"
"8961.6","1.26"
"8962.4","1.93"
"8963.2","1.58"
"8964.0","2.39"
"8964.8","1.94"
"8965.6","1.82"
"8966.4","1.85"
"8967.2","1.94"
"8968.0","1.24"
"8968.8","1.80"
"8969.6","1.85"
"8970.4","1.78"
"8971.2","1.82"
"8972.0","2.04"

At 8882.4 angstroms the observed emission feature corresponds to [S II] 6716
